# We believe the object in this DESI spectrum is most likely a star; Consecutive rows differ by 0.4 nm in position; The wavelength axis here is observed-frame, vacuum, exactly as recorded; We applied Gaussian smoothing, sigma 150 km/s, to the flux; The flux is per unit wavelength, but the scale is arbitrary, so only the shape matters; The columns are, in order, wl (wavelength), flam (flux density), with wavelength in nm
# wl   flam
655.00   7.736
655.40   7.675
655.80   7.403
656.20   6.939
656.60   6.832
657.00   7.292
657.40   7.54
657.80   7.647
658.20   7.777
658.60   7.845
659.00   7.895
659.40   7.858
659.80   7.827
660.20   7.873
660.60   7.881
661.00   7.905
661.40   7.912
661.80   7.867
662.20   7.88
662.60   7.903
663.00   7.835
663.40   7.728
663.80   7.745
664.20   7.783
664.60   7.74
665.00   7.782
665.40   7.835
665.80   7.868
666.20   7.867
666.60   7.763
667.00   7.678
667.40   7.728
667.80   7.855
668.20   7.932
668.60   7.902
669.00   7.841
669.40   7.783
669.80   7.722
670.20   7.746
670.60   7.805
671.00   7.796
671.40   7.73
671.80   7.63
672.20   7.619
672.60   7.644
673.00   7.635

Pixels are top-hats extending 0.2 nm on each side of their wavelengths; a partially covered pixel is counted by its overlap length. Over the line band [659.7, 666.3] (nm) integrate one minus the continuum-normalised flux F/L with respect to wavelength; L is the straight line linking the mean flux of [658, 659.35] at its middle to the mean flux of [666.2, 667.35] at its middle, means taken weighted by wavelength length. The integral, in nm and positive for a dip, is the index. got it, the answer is -0.04 nm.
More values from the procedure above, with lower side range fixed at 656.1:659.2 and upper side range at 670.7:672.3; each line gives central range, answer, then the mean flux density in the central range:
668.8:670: -0.017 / 7.78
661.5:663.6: -0.078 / 7.85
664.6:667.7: -0.068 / 7.79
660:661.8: -0.084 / 7.89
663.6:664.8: -0.026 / 7.76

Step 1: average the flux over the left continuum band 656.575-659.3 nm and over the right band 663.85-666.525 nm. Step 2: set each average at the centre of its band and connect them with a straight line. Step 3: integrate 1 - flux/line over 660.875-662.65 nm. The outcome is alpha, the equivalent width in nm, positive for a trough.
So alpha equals -0.04 nm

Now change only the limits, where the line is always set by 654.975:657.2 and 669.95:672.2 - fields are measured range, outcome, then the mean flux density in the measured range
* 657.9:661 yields -0.20 nm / 7.85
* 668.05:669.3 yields -0.04 nm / 7.88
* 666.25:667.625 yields -0.02 nm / 7.74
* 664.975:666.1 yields -0.04 nm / 7.84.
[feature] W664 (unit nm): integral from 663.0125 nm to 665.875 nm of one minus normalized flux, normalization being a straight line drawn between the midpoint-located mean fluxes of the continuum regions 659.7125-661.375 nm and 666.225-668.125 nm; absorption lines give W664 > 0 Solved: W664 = 0.013 nm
